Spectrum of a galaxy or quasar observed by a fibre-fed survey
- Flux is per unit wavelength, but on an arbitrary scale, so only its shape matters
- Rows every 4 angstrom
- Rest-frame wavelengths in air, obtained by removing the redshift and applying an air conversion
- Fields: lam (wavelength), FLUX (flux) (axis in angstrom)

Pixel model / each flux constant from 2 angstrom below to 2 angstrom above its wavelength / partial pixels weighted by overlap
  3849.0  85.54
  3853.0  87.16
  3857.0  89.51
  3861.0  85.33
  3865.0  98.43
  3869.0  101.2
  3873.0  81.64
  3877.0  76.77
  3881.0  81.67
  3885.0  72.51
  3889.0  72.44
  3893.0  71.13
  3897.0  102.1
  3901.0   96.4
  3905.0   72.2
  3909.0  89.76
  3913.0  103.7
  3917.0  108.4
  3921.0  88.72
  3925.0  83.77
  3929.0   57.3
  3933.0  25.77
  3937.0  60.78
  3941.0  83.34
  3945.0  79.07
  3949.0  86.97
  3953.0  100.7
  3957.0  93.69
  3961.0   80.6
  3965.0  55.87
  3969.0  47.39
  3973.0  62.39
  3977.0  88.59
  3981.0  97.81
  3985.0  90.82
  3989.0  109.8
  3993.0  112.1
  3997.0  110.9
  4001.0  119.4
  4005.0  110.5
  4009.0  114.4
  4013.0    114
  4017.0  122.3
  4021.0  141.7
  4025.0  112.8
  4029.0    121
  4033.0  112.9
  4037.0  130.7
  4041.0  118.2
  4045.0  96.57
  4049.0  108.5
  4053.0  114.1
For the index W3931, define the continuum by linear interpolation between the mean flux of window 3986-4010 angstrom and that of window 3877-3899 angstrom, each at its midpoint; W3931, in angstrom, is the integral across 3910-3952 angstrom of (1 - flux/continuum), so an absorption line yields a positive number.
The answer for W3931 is 6.0 angstrom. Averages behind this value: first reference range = 79.7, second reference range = 112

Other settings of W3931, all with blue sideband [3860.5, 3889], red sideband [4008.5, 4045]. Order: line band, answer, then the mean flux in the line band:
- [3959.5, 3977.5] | 7.0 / 64.8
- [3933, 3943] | 3.7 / 62.8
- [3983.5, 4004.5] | 0.6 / 109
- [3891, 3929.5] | 1.7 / 88.5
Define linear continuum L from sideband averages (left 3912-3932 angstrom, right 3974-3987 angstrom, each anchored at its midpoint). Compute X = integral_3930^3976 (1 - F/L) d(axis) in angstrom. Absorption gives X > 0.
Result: 8.8 angstrom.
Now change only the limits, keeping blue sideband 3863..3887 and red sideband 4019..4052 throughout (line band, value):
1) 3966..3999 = 5.7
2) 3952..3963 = 1.2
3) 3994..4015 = -0.4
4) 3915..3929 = 0.9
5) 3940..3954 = 1.8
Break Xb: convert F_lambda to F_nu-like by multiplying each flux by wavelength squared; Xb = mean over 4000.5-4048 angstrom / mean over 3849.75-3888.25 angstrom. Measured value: 1.49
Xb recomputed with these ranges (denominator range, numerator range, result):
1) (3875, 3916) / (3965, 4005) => 1.14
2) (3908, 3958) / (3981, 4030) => 1.46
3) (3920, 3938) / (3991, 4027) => 1.98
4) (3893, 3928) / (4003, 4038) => 1.39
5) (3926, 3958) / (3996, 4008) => 1.60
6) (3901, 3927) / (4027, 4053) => 1.33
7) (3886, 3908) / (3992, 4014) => 1.45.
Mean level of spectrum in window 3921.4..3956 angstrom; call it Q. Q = 73.6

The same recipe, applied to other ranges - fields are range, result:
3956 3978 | 69.6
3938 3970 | 78.9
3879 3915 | 84.7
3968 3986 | 78.3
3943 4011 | 91.8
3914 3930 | 87.4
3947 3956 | 93.8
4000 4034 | 119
